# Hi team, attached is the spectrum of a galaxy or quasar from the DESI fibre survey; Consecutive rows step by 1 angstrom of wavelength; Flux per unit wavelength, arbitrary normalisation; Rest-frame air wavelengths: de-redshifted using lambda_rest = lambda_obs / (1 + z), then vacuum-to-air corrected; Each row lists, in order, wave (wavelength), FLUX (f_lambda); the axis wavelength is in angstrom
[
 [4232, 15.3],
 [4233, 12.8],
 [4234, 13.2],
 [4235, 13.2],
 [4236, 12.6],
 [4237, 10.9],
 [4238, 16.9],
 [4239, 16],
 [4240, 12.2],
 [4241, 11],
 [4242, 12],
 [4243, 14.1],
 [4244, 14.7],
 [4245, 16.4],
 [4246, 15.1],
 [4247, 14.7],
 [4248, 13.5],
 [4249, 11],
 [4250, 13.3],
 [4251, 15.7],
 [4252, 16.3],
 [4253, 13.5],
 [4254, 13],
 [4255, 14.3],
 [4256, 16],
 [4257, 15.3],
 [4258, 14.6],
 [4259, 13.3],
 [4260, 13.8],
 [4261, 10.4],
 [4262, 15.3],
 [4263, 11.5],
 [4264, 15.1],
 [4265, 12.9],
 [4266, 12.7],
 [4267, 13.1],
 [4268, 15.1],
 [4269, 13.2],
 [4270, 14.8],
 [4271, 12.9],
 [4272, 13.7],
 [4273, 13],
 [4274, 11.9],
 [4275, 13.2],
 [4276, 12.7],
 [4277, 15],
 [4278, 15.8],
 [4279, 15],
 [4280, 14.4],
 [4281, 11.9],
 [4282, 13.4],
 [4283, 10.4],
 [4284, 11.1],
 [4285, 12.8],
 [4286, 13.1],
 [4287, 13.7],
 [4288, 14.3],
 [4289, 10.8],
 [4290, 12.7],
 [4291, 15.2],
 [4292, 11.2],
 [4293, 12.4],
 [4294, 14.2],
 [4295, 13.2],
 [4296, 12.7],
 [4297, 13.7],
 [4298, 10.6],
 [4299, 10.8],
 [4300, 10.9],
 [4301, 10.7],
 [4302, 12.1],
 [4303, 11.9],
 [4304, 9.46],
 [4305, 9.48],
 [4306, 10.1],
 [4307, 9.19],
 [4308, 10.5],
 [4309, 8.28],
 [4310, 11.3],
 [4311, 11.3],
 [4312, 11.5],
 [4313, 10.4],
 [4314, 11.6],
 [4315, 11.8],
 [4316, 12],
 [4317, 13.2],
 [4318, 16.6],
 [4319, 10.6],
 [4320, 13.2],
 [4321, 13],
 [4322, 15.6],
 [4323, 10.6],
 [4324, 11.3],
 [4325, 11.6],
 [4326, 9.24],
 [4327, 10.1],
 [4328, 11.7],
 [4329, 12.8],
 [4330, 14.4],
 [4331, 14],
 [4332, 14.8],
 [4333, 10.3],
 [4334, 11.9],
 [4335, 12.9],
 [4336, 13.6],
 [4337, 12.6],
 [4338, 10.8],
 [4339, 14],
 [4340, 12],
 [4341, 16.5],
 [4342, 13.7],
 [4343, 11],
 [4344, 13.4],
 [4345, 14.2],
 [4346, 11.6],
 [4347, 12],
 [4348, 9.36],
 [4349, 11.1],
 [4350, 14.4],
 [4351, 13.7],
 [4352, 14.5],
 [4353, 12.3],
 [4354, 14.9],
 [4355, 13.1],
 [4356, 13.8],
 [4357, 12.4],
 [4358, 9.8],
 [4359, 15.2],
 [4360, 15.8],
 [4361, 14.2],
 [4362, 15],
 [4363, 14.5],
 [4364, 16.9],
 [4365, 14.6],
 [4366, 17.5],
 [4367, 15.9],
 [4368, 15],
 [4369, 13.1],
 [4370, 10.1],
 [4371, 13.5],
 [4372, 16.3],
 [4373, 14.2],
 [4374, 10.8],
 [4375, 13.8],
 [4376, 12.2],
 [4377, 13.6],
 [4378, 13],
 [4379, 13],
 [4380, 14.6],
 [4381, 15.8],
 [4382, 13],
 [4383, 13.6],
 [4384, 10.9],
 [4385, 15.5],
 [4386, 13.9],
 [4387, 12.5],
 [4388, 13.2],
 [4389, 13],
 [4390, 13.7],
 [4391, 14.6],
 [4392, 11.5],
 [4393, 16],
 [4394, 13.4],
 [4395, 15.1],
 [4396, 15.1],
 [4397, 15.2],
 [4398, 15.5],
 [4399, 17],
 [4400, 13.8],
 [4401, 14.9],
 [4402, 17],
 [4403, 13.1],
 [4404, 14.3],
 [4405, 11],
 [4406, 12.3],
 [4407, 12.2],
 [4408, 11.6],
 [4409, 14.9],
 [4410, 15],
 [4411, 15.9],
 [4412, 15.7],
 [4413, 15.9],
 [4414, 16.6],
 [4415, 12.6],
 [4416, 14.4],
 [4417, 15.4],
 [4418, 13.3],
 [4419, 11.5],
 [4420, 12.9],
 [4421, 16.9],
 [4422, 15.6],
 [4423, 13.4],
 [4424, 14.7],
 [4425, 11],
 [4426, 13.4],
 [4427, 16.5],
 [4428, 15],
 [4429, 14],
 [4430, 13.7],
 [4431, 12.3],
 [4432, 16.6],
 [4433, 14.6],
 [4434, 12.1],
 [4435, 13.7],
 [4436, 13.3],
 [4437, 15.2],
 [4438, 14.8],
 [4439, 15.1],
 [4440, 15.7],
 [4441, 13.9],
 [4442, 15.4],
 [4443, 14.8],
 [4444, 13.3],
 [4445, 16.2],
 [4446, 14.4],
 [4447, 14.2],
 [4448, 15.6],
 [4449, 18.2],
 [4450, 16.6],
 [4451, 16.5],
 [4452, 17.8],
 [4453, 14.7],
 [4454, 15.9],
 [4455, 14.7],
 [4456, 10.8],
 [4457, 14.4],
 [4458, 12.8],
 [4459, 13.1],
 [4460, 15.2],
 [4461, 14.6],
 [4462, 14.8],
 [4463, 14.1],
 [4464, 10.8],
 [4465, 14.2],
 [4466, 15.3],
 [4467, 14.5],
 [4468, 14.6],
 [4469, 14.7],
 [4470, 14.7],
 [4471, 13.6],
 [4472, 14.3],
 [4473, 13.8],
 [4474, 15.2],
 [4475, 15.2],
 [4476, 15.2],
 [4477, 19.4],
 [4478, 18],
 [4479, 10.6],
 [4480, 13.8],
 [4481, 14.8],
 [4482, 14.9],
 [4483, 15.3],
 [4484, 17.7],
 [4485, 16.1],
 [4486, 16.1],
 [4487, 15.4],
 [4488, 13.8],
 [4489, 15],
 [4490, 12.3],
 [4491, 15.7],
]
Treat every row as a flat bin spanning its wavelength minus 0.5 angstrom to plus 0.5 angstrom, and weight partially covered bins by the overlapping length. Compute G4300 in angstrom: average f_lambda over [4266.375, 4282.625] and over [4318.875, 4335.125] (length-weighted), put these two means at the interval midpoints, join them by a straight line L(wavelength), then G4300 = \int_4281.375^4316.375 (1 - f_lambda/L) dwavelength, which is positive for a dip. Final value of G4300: 3.6 angstrom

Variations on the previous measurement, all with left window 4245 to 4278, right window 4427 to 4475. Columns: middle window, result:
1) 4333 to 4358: 2.41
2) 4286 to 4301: 1.50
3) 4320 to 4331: 1.48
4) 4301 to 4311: 2.62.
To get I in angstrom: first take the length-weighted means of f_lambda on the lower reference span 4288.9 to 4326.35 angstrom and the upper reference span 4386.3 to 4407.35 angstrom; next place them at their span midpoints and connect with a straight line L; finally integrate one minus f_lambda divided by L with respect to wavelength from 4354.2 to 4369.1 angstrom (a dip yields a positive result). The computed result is -1.6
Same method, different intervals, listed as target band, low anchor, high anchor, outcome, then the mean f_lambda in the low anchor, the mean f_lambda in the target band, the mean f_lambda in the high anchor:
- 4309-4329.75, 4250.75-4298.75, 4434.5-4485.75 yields 2.78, 13.4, 11.9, 14.8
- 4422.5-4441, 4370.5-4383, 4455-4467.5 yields -0.60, 13.6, 14.2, 13.8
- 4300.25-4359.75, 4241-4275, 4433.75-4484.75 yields 8.14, 13.8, 12.2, 14.8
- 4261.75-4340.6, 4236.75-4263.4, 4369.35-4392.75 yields 7.26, 13.9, 12.4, 13.3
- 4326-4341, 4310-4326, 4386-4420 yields -0.07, 12.2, 12.6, 14.1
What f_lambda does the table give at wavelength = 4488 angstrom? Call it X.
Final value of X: 13.8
